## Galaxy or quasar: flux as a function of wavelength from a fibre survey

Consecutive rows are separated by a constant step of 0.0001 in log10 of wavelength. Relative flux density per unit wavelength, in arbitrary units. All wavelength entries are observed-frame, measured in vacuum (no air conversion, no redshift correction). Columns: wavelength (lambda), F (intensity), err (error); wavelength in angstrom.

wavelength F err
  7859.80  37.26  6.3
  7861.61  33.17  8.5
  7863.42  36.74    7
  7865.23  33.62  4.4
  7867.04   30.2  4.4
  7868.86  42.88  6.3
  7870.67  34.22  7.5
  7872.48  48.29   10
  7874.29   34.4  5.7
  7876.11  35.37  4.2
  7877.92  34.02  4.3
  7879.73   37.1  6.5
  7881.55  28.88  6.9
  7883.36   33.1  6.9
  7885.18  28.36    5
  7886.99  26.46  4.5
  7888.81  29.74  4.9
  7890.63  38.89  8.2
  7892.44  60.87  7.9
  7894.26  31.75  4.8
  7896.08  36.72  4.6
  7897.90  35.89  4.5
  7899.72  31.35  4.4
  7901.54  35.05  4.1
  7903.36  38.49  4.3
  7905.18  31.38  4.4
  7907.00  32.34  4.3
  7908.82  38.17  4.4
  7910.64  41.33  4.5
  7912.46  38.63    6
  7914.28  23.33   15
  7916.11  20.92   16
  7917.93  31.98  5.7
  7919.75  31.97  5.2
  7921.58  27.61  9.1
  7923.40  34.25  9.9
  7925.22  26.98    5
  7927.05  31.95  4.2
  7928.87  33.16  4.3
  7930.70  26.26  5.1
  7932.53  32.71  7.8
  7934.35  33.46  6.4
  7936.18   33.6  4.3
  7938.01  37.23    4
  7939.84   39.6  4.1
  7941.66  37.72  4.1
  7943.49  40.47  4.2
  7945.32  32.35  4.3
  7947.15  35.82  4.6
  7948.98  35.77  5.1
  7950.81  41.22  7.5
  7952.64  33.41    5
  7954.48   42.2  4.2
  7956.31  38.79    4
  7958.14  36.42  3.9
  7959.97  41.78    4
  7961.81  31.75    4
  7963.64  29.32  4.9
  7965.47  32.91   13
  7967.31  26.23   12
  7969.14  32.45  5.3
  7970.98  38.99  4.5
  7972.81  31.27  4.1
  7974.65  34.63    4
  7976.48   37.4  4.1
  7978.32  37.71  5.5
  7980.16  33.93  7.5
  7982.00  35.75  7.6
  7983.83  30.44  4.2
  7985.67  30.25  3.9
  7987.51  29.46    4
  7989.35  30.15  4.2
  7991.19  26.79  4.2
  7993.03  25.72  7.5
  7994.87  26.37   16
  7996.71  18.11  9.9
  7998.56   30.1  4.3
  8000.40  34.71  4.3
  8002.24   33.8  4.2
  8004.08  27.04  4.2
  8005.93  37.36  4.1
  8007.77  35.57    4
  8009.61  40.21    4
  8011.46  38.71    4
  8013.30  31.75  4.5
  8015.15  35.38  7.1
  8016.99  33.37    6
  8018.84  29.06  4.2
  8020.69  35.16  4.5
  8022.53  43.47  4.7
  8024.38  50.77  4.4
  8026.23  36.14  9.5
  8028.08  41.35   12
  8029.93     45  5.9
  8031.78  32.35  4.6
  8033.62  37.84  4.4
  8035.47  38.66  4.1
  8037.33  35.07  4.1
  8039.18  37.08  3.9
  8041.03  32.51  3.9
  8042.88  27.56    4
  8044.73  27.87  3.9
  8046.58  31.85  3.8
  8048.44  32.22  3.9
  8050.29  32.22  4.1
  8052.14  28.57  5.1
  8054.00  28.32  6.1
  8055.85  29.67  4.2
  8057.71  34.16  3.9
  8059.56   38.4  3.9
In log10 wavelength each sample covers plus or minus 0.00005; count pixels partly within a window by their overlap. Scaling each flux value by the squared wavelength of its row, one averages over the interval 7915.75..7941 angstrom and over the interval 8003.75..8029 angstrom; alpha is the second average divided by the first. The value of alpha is 1.19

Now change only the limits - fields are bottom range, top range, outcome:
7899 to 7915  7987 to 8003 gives 0.83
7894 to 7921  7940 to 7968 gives 1.09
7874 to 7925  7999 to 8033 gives 1.12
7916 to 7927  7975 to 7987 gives 1.16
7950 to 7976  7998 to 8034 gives 1.05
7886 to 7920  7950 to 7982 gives 1.04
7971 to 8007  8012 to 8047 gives 1.16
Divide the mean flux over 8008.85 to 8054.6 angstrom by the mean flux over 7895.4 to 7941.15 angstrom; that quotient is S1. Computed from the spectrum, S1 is 1.07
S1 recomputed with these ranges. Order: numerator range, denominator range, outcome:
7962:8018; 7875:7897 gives 0.92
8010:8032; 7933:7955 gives 1.03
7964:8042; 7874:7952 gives 1.00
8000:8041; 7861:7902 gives 1.03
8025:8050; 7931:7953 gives 0.98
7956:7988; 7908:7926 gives 1.07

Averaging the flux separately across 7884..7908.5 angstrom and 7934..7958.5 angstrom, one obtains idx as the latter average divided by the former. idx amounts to 1.1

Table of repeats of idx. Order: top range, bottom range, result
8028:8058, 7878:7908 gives 0.96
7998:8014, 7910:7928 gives 1.12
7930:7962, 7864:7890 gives 1.06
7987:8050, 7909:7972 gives 1.00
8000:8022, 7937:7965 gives 0.94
